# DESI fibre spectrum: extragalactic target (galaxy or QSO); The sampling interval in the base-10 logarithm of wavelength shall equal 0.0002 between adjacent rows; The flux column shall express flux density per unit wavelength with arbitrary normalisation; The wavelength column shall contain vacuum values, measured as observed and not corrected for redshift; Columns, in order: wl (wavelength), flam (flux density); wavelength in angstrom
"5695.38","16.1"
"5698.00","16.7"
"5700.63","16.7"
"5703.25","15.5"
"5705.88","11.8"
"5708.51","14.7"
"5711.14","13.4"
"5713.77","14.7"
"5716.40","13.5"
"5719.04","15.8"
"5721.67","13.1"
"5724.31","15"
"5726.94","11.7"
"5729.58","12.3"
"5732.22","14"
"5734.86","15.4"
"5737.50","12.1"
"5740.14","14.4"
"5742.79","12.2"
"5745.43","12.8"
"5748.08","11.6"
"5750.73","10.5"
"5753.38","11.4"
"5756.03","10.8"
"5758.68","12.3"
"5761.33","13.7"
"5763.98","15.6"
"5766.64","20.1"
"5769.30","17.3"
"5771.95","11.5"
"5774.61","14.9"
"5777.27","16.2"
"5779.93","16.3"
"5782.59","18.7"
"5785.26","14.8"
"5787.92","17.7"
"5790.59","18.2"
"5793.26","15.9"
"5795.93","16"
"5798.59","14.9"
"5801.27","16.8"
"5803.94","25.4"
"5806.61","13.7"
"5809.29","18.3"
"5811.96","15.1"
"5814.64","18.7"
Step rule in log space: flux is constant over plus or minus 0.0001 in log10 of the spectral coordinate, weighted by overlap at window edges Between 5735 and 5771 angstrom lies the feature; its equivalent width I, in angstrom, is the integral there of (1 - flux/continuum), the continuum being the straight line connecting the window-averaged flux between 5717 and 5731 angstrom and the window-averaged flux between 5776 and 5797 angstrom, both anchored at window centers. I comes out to 3.77 angstrom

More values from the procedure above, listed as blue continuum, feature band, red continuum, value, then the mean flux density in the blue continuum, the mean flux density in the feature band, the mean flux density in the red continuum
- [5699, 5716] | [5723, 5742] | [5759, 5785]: 1.9 angstrom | 14.5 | 13.5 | 15.8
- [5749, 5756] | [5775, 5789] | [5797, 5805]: -0.8 angstrom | 11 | 16.6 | 18.7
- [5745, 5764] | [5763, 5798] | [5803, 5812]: -3.1 angstrom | 12.1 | 16.4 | 18.2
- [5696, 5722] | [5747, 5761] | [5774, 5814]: 3.9 angstrom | 14.7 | 11.5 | 16.9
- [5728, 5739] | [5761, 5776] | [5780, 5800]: -0.3 angstrom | 13.4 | 15.6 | 16.6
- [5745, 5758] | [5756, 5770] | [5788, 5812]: -2.6 angstrom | 11.4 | 15.2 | 17.3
